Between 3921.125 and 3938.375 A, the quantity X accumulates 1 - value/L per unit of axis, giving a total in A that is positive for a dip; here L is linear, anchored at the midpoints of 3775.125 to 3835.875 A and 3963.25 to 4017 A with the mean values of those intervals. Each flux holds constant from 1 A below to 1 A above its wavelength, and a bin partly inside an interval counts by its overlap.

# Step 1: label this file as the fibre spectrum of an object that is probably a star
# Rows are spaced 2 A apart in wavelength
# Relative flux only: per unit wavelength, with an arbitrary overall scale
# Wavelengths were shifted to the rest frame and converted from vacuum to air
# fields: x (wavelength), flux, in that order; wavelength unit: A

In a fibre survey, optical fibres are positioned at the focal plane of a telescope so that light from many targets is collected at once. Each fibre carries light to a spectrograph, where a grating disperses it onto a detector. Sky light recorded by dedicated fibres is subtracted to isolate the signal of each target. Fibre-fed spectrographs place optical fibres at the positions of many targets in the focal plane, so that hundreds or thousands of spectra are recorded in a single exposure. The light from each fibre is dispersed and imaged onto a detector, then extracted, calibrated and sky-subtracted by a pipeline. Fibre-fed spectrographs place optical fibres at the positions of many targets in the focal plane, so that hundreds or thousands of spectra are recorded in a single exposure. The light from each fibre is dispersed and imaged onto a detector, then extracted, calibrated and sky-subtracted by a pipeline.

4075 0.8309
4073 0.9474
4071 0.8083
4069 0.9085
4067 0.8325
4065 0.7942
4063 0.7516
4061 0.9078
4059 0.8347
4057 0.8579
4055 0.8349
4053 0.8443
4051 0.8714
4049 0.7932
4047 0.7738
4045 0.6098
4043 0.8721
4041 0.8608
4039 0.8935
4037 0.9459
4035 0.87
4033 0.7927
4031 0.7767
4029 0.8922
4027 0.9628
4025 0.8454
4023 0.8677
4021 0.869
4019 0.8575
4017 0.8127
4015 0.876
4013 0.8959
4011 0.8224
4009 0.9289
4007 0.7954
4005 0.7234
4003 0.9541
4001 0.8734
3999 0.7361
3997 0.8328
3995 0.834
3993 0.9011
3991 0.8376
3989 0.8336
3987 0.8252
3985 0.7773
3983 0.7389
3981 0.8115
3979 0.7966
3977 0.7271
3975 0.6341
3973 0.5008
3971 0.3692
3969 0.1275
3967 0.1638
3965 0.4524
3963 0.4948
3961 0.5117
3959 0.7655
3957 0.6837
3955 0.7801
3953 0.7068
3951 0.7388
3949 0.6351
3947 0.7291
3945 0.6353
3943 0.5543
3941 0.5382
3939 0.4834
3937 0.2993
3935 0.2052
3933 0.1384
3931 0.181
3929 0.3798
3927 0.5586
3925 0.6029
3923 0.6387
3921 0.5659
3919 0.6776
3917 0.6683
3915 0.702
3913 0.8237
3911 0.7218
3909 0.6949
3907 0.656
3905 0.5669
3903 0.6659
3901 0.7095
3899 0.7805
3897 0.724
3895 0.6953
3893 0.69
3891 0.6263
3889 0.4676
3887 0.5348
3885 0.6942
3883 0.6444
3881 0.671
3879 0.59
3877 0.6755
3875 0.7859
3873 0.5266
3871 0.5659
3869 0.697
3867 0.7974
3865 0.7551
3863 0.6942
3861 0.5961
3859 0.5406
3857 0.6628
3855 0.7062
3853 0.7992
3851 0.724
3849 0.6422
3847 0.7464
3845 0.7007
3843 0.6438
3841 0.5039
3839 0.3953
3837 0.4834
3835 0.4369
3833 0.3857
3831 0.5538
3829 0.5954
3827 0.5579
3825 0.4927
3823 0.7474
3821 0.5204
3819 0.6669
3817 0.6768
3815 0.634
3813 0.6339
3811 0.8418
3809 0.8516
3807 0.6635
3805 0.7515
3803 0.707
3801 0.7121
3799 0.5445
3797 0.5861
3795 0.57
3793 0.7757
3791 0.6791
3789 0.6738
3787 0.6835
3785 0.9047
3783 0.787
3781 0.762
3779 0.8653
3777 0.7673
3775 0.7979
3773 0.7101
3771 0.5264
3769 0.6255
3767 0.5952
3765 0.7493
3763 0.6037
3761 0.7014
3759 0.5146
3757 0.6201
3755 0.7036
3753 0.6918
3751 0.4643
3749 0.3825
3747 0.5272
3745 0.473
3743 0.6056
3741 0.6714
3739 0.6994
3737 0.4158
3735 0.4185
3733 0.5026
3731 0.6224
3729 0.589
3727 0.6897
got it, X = 7.7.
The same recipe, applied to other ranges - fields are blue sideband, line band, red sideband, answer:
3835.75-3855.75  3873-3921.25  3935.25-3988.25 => -4.2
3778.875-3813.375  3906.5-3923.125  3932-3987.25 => -2.2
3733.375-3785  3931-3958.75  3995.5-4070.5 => 8.4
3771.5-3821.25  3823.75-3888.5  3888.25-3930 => 5.7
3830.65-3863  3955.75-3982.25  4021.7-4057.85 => 7.3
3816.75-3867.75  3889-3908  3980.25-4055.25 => 0.5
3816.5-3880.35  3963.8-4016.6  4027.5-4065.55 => 3.6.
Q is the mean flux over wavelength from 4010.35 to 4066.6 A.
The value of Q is 0.842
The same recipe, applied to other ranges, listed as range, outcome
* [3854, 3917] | 0.667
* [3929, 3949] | 0.427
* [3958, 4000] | 0.651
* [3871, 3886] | 0.649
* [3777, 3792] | 0.765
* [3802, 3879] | 0.64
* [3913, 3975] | 0.523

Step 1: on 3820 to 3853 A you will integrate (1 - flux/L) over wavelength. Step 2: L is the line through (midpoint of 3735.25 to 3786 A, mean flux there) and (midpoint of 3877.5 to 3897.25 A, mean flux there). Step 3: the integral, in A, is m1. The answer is 3.0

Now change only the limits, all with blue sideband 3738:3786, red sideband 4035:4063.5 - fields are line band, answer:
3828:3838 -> 2.99 A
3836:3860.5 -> 2.83 A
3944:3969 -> 6.03 A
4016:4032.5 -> -0.79 A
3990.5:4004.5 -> -0.80 A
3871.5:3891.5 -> 3.02 A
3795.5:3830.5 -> 1.66 A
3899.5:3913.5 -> 1.06 A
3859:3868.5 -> 0.37 A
